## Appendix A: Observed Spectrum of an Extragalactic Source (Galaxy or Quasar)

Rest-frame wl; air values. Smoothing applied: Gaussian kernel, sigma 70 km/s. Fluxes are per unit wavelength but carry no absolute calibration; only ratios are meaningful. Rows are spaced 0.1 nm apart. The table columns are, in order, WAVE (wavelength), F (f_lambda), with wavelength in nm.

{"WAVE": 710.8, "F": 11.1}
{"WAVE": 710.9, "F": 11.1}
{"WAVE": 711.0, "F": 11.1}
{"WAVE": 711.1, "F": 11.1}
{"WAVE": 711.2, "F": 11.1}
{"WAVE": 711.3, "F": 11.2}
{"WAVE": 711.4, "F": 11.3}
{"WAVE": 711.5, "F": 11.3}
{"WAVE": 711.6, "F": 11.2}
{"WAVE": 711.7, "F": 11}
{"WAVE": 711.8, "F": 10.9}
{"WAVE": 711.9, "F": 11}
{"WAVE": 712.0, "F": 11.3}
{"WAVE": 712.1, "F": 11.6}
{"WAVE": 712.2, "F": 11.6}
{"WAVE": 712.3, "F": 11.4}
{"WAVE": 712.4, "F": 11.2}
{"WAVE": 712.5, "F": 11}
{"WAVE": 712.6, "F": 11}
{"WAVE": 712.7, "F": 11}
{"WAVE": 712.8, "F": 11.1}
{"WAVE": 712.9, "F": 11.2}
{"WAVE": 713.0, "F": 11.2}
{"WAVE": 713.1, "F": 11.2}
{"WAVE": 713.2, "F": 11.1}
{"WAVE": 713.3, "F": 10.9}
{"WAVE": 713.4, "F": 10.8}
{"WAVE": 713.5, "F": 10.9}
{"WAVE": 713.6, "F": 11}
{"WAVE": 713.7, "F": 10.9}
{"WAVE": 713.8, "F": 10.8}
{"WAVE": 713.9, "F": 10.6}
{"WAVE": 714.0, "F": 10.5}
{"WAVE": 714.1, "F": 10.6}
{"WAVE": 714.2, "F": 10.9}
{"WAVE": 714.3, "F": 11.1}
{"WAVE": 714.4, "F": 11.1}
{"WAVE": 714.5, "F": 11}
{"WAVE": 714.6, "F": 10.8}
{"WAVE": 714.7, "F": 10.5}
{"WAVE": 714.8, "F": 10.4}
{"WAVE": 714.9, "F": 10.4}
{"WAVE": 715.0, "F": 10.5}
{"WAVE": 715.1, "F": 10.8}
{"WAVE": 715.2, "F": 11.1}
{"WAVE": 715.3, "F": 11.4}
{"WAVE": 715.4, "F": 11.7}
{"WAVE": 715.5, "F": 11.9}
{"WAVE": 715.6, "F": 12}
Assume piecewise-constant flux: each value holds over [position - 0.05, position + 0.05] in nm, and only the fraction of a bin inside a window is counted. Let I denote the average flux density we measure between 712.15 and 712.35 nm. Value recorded 11.5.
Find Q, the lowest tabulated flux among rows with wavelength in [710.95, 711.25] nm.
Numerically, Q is 11.1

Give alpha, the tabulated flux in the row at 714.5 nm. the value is 11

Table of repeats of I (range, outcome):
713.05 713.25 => 11.2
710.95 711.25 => 11.1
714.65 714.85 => 10.5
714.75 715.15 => 10.5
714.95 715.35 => 11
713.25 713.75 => 10.9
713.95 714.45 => 10.8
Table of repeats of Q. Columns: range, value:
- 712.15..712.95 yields 11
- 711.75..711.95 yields 10.9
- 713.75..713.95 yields 10.6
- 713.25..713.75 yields 10.8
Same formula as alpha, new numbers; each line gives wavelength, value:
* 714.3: 11.1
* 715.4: 11.7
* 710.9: 11.1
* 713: 11.2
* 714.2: 10.9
